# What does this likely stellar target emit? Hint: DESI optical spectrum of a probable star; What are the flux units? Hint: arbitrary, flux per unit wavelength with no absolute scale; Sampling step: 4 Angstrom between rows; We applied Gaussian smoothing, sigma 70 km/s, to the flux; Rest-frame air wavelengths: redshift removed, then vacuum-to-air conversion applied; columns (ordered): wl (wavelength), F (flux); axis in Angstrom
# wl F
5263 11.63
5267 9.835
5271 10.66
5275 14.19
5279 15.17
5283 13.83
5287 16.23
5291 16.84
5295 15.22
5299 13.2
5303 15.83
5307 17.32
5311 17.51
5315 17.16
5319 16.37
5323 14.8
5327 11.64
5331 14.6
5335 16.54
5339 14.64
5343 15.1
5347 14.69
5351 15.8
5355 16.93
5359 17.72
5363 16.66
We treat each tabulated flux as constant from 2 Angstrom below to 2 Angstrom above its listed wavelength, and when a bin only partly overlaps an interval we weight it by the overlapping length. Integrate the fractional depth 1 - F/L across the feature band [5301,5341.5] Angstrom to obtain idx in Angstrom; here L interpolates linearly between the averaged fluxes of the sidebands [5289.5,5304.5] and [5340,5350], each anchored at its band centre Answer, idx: -1.5 Angstrom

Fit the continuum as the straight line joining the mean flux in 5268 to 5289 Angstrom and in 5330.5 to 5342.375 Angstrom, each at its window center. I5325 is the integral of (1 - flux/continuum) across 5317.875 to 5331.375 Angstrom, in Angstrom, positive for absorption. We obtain 0.7 Angstrom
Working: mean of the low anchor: 13.8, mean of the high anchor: 15.3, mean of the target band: 14.2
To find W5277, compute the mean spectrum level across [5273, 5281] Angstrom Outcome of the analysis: 14.7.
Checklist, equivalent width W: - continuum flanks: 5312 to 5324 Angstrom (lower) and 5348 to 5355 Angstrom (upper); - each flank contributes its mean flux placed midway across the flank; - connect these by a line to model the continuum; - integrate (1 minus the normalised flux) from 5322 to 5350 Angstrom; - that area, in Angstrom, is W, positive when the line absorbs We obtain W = 2.6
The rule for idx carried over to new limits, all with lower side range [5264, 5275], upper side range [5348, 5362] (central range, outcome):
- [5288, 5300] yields -2.5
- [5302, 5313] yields -2.8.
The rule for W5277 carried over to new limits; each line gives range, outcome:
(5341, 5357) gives 15.6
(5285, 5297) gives 16.1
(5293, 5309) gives 15.4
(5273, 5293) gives 15.3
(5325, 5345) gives 14.5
